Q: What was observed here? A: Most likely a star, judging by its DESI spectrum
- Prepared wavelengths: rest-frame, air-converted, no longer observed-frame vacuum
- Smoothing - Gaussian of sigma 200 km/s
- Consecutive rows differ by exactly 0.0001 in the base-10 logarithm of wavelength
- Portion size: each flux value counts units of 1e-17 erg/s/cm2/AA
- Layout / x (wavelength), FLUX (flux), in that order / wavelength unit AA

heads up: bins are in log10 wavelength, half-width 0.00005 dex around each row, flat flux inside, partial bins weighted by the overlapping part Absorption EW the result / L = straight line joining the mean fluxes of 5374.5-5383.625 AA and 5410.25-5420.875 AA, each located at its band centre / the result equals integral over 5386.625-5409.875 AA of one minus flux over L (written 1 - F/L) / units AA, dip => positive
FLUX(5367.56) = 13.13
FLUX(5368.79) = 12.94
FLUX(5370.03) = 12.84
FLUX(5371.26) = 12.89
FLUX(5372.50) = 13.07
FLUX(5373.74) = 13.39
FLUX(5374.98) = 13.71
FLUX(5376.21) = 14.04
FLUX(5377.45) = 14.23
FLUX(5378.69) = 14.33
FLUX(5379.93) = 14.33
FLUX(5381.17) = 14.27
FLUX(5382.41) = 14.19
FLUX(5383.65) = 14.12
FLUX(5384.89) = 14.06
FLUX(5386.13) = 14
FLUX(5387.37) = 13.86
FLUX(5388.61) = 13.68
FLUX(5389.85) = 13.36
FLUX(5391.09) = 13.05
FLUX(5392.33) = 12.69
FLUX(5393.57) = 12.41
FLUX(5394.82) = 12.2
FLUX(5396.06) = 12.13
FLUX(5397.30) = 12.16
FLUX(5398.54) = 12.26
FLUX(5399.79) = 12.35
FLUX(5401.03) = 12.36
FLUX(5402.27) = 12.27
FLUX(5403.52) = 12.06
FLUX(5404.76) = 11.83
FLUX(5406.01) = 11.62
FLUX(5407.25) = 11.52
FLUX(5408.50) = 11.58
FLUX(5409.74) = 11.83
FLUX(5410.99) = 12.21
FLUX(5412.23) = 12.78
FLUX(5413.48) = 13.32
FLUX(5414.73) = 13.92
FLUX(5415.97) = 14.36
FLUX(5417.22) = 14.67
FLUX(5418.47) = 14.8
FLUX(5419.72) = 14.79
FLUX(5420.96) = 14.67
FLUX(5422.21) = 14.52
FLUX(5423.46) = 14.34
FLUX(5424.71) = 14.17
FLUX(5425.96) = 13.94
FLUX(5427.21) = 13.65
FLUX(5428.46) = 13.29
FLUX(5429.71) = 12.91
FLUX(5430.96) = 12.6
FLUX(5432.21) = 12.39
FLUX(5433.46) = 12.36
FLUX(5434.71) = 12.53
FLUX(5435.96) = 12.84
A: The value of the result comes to 2.7 AA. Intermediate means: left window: 14.2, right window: 13.9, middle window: 12.4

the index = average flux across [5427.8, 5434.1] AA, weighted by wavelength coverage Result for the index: 12.7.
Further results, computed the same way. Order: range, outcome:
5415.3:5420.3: 14.6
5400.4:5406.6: 12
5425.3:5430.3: 13.5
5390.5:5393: 12.9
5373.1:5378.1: 13.8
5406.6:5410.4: 11.7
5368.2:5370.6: 12.9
